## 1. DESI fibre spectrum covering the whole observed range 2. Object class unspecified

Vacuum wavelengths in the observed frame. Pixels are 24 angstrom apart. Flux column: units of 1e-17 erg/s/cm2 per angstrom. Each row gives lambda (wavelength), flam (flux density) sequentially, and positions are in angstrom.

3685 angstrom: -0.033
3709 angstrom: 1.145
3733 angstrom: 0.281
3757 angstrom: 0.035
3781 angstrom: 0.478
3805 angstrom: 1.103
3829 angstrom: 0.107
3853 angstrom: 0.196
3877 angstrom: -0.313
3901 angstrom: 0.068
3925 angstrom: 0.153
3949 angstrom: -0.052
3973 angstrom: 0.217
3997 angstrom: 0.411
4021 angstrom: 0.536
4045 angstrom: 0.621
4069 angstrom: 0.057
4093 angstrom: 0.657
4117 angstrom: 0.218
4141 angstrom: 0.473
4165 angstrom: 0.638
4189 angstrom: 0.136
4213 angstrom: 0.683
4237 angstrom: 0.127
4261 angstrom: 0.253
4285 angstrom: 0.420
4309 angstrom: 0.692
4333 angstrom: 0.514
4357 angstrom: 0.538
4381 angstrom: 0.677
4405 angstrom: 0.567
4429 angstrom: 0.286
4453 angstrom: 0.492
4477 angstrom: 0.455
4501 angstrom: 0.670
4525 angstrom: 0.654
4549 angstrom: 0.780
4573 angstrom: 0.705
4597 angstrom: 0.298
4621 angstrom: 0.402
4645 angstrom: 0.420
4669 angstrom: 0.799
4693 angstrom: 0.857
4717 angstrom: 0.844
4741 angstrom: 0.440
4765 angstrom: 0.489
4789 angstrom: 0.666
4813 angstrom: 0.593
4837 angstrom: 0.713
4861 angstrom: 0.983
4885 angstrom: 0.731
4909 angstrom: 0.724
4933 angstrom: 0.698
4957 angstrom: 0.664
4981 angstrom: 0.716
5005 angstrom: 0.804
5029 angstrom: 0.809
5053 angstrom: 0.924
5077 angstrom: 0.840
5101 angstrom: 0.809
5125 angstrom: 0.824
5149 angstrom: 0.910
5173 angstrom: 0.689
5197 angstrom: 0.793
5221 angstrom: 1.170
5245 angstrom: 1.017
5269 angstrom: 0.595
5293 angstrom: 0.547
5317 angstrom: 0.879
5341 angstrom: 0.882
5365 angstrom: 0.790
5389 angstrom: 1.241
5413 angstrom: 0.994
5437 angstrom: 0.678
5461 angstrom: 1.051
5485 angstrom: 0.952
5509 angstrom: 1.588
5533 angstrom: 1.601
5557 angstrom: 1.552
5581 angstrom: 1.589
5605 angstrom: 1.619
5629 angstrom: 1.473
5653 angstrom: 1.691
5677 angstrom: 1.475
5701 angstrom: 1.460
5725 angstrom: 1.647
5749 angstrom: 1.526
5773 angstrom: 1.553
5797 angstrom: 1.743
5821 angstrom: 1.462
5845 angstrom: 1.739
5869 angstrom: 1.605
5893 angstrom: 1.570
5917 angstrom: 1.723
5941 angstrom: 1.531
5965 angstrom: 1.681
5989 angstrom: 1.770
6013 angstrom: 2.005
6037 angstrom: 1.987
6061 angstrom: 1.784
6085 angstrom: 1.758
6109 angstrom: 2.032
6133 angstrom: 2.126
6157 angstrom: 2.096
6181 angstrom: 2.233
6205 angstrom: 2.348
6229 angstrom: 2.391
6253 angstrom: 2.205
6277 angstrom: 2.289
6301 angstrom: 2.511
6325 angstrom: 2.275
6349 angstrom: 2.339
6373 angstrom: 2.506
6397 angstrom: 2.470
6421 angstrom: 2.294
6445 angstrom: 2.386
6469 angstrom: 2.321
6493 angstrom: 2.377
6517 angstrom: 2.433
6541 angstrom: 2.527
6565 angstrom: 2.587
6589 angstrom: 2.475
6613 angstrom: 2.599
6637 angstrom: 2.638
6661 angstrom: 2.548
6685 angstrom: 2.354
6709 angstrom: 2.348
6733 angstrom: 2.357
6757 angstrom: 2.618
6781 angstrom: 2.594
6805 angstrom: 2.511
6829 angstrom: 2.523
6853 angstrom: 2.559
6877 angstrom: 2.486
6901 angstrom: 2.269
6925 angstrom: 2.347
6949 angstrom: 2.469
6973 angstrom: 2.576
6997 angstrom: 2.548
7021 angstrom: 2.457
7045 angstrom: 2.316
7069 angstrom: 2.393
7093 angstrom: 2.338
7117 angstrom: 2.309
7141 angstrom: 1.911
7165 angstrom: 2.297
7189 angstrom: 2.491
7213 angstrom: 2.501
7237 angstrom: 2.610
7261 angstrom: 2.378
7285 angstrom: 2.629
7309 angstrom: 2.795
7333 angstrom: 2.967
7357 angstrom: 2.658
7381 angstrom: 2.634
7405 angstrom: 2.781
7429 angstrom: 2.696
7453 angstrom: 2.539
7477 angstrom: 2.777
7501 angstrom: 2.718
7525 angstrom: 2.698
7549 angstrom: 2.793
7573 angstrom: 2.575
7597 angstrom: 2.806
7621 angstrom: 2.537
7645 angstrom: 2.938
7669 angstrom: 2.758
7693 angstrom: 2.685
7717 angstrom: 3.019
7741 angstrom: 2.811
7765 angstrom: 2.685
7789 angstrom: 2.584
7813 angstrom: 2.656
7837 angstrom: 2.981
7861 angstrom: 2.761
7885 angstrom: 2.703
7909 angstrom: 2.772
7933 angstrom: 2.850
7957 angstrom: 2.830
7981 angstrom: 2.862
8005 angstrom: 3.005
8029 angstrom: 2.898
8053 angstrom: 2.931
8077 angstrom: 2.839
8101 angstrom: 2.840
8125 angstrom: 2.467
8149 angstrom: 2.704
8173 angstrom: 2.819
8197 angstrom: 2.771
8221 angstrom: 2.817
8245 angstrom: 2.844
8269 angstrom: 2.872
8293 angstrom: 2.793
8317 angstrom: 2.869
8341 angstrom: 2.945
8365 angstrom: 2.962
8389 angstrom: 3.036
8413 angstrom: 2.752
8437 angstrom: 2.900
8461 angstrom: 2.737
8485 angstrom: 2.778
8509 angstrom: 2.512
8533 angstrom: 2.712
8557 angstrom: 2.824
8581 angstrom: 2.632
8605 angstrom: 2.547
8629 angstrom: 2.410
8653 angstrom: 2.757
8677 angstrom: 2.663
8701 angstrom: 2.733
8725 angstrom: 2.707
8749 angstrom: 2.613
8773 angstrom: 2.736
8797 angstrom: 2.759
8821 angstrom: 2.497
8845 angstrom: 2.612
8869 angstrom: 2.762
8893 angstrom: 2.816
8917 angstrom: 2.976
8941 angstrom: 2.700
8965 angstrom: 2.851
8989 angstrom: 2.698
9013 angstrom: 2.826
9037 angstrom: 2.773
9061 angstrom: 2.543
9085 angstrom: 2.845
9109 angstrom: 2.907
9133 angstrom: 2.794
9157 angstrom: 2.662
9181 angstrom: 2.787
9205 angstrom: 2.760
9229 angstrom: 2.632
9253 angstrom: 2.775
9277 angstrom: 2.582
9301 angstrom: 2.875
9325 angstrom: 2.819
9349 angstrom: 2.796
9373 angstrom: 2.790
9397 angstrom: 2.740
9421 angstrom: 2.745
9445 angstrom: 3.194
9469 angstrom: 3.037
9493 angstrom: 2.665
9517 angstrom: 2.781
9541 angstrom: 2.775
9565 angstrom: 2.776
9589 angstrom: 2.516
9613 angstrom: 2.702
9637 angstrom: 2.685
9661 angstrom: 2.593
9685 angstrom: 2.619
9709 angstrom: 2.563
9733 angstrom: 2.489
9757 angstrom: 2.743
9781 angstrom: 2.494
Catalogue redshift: 0.380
